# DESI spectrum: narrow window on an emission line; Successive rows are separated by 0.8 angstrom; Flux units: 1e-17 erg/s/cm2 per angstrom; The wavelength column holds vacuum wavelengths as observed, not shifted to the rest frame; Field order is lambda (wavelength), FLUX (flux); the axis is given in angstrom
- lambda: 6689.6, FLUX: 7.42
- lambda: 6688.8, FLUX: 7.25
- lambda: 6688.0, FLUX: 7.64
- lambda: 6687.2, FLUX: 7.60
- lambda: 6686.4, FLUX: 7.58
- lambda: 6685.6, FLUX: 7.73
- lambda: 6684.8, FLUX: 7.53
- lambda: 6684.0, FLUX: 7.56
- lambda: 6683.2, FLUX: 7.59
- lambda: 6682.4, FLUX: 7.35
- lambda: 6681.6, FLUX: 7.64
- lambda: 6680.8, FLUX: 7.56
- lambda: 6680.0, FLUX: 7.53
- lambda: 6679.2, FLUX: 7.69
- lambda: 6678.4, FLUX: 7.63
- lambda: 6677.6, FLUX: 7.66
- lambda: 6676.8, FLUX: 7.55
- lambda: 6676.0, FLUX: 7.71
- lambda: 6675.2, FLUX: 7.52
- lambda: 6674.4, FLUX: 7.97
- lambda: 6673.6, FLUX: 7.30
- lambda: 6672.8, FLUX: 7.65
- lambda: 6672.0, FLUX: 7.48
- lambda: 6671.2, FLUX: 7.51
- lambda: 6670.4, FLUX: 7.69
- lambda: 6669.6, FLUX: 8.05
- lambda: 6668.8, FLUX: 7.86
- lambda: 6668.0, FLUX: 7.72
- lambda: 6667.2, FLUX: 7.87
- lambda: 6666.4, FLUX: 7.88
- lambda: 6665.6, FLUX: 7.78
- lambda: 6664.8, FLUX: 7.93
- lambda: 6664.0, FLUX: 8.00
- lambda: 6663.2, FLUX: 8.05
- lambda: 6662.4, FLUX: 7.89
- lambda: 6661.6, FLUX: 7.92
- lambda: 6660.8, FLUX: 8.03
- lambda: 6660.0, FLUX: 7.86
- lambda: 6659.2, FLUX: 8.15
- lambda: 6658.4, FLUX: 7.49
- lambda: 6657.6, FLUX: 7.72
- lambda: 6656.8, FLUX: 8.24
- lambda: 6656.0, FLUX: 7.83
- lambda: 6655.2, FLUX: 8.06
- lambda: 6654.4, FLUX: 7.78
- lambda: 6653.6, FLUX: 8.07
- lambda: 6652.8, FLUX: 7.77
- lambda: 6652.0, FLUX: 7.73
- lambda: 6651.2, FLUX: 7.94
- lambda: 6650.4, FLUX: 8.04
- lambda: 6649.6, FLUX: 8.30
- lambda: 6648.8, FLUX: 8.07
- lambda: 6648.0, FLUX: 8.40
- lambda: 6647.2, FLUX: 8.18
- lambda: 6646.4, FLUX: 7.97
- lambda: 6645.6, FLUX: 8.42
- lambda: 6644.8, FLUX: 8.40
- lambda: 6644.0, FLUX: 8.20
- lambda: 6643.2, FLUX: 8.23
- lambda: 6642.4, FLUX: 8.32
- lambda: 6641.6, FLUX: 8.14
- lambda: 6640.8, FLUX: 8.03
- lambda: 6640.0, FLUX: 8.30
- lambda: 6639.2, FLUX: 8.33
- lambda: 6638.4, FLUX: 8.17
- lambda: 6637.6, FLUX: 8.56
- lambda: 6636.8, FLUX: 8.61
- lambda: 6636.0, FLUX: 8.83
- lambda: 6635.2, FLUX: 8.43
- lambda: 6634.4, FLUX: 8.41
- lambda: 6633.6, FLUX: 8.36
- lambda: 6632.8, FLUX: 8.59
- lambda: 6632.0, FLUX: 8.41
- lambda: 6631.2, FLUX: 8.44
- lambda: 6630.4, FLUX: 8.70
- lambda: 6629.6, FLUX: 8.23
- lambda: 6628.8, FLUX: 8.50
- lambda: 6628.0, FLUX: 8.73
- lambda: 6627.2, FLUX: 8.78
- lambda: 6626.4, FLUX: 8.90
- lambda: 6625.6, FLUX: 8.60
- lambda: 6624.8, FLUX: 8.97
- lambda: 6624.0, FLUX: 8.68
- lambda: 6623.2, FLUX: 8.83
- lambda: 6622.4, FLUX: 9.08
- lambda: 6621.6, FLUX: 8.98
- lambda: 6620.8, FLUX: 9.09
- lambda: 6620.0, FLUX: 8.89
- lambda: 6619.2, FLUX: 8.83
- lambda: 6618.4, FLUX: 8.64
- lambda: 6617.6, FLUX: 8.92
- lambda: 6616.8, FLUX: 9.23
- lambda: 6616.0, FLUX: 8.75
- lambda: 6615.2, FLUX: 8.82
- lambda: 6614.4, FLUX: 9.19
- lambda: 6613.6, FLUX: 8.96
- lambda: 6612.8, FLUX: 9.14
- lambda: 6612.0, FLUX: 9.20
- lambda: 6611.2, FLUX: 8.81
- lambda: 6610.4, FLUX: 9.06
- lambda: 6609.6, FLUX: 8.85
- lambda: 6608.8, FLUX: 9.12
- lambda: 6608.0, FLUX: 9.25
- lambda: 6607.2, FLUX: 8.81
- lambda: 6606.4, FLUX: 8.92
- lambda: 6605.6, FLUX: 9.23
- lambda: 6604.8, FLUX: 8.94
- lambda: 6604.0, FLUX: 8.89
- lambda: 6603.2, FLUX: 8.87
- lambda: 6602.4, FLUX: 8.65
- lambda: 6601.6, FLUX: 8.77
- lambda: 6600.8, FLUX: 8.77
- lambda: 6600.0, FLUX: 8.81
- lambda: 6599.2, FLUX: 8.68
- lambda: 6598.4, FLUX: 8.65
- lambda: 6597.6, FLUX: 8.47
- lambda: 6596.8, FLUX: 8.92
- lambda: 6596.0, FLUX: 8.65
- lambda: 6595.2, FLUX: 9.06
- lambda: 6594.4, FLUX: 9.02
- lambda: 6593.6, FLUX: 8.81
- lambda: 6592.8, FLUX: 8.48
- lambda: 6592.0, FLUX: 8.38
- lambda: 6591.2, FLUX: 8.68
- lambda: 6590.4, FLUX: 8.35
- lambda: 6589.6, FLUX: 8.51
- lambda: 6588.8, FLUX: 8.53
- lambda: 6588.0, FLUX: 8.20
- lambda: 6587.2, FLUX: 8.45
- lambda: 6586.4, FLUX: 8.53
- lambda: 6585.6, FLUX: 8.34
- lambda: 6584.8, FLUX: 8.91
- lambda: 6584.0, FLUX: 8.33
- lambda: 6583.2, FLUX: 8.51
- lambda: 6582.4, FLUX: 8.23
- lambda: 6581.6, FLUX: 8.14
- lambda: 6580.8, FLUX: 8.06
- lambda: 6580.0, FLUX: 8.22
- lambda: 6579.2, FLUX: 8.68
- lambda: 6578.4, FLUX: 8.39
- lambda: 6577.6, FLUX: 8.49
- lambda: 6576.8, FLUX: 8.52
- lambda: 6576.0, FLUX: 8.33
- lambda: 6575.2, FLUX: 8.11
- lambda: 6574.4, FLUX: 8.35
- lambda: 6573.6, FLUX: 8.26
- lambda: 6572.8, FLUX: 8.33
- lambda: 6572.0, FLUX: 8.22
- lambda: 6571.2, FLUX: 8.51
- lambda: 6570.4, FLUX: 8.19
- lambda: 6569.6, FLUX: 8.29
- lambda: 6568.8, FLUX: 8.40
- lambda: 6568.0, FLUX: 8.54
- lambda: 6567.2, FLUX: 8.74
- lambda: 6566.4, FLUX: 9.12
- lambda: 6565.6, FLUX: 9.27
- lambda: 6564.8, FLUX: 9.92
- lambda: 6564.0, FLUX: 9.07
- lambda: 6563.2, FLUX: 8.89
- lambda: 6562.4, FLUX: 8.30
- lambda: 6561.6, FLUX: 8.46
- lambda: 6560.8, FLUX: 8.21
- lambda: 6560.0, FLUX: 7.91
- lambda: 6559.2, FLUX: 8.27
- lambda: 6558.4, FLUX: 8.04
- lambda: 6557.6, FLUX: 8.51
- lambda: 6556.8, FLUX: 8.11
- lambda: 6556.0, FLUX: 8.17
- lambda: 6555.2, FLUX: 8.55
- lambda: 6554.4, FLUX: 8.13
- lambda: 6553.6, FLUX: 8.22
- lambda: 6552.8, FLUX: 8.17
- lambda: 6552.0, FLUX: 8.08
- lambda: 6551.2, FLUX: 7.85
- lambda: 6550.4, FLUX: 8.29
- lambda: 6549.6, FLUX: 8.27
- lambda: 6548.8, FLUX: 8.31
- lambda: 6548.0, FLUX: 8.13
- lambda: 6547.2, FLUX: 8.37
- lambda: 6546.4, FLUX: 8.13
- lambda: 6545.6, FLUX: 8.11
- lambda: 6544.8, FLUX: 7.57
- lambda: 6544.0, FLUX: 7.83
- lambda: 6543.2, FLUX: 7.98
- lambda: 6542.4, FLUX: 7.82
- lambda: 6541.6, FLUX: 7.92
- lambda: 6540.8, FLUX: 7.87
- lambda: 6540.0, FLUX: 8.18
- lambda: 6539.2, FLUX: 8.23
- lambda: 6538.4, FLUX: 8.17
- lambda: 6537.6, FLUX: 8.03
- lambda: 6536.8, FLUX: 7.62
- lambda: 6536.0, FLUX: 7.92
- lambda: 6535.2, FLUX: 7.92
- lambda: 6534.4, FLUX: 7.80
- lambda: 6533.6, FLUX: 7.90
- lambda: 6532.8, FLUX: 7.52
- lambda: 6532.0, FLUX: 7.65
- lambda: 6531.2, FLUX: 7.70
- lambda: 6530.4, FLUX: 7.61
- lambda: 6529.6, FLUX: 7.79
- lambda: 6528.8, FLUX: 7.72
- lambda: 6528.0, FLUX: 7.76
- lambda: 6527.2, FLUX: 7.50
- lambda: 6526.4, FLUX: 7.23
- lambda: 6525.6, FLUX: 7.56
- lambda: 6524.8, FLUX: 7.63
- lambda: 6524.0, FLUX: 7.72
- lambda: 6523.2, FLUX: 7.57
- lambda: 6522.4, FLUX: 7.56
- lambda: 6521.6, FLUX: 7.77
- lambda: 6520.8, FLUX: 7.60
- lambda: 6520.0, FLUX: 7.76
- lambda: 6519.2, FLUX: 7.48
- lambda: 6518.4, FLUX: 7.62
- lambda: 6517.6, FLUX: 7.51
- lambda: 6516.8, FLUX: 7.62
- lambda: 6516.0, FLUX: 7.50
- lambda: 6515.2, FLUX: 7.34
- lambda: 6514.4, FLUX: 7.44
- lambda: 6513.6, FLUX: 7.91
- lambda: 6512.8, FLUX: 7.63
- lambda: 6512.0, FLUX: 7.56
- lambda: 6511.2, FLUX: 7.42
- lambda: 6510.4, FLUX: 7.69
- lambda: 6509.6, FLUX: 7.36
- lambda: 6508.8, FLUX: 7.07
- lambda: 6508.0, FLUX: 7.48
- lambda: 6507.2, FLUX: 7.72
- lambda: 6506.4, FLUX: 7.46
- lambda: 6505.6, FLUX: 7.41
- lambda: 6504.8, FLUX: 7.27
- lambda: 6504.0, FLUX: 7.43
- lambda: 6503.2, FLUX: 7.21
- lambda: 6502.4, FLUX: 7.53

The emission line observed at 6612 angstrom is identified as C III]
